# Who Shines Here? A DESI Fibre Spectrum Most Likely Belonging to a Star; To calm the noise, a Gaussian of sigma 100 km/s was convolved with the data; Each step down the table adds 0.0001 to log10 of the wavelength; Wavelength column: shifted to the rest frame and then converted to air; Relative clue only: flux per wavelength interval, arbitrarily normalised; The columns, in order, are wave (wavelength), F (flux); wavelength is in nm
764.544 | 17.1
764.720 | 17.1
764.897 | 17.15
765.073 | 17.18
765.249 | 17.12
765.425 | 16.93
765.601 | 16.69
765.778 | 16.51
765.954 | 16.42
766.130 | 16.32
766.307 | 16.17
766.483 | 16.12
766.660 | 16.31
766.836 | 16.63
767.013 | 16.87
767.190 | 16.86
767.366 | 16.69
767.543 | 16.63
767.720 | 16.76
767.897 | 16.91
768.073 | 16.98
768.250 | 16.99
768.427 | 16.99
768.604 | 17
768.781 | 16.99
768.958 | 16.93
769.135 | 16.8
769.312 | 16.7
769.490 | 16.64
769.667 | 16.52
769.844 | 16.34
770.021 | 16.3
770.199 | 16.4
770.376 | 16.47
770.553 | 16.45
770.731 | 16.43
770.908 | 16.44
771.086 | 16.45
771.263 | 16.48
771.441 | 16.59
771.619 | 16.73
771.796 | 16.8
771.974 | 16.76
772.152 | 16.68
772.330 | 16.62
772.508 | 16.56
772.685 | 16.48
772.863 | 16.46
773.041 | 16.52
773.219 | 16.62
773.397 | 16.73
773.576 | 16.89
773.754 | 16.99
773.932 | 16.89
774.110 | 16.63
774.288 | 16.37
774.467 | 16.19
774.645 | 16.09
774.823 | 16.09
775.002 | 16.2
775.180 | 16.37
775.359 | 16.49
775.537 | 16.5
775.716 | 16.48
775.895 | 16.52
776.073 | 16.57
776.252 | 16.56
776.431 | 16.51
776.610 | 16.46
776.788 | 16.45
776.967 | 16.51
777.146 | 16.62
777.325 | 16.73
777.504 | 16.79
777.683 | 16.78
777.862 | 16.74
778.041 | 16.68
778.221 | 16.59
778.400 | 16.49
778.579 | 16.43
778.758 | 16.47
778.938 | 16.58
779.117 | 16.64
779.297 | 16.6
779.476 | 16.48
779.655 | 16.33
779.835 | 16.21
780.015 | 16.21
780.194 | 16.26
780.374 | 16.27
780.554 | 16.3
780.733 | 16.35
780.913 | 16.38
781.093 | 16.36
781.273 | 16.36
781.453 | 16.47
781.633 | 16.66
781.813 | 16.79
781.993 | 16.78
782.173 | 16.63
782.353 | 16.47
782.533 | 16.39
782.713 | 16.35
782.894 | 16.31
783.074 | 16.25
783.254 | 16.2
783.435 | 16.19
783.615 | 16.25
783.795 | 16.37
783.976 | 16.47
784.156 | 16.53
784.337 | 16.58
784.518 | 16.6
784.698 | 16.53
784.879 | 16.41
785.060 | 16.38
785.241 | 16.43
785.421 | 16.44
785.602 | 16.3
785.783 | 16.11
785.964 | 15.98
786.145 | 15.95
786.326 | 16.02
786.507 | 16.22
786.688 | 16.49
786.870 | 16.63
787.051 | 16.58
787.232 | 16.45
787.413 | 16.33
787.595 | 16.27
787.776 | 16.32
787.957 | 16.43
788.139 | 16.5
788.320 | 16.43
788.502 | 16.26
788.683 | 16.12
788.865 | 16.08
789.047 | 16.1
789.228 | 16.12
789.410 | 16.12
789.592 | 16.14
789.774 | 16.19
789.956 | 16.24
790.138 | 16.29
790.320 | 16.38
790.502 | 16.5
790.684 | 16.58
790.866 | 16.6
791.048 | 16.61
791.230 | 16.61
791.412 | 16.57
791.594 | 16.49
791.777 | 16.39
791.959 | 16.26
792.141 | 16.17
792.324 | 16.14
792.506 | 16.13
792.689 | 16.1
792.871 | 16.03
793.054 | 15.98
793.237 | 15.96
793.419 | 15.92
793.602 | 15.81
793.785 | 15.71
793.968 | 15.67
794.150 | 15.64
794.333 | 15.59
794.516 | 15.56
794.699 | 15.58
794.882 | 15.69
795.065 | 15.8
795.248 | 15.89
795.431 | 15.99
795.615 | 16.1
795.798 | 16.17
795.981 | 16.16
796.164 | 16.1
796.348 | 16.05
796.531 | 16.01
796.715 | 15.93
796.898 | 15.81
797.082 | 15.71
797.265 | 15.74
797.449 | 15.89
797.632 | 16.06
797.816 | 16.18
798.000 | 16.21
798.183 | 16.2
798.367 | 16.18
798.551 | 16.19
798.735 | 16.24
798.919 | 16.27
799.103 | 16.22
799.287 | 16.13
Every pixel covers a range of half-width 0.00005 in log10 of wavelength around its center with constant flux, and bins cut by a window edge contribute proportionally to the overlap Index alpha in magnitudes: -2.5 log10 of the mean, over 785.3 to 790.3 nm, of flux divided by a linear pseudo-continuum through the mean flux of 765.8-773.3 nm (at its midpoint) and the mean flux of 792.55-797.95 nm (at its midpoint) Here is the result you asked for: -0.01 mag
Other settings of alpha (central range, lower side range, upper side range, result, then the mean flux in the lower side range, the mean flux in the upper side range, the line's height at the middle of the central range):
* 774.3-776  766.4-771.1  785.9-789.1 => 0.01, 16.7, 16.3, 16.5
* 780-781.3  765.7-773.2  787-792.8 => 0.01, 16.6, 16.3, 16.5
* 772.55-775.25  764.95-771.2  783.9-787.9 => 0.00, 16.7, 16.4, 16.6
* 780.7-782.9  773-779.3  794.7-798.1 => -0.01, 16.5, 16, 16.4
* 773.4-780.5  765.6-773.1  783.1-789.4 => 0.00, 16.6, 16.3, 16.5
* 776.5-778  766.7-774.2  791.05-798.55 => -0.01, 16.7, 16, 16.5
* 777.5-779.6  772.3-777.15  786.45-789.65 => -0.01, 16.5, 16.3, 16.5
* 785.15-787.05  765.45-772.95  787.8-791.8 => 0.01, 16.6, 16.4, 16.4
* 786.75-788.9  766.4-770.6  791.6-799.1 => -0.01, 16.7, 16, 16.2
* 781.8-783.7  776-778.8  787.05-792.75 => 0.00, 16.6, 16.3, 16.5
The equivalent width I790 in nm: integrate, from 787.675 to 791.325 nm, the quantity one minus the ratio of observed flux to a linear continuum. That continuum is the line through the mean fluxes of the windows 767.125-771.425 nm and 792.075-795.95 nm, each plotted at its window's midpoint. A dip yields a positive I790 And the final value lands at -0.068 nm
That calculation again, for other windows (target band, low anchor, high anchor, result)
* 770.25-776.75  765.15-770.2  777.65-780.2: 0.02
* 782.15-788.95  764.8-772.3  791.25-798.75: -0.04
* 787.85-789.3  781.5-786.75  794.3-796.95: -0.01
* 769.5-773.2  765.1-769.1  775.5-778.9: 0.03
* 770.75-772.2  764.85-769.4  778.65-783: 0.00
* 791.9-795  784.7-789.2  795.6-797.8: 0.04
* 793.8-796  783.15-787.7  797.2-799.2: 0.05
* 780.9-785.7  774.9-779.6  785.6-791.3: -0.01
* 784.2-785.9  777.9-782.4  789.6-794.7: -0.01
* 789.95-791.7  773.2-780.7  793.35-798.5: -0.05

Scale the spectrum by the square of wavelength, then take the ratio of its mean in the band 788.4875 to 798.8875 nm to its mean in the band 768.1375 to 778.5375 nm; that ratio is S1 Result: 1.0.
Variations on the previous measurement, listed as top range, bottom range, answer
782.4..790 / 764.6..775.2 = 1.02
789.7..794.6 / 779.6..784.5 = 1.01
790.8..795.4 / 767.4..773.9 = 1.02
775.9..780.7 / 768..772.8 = 1.01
